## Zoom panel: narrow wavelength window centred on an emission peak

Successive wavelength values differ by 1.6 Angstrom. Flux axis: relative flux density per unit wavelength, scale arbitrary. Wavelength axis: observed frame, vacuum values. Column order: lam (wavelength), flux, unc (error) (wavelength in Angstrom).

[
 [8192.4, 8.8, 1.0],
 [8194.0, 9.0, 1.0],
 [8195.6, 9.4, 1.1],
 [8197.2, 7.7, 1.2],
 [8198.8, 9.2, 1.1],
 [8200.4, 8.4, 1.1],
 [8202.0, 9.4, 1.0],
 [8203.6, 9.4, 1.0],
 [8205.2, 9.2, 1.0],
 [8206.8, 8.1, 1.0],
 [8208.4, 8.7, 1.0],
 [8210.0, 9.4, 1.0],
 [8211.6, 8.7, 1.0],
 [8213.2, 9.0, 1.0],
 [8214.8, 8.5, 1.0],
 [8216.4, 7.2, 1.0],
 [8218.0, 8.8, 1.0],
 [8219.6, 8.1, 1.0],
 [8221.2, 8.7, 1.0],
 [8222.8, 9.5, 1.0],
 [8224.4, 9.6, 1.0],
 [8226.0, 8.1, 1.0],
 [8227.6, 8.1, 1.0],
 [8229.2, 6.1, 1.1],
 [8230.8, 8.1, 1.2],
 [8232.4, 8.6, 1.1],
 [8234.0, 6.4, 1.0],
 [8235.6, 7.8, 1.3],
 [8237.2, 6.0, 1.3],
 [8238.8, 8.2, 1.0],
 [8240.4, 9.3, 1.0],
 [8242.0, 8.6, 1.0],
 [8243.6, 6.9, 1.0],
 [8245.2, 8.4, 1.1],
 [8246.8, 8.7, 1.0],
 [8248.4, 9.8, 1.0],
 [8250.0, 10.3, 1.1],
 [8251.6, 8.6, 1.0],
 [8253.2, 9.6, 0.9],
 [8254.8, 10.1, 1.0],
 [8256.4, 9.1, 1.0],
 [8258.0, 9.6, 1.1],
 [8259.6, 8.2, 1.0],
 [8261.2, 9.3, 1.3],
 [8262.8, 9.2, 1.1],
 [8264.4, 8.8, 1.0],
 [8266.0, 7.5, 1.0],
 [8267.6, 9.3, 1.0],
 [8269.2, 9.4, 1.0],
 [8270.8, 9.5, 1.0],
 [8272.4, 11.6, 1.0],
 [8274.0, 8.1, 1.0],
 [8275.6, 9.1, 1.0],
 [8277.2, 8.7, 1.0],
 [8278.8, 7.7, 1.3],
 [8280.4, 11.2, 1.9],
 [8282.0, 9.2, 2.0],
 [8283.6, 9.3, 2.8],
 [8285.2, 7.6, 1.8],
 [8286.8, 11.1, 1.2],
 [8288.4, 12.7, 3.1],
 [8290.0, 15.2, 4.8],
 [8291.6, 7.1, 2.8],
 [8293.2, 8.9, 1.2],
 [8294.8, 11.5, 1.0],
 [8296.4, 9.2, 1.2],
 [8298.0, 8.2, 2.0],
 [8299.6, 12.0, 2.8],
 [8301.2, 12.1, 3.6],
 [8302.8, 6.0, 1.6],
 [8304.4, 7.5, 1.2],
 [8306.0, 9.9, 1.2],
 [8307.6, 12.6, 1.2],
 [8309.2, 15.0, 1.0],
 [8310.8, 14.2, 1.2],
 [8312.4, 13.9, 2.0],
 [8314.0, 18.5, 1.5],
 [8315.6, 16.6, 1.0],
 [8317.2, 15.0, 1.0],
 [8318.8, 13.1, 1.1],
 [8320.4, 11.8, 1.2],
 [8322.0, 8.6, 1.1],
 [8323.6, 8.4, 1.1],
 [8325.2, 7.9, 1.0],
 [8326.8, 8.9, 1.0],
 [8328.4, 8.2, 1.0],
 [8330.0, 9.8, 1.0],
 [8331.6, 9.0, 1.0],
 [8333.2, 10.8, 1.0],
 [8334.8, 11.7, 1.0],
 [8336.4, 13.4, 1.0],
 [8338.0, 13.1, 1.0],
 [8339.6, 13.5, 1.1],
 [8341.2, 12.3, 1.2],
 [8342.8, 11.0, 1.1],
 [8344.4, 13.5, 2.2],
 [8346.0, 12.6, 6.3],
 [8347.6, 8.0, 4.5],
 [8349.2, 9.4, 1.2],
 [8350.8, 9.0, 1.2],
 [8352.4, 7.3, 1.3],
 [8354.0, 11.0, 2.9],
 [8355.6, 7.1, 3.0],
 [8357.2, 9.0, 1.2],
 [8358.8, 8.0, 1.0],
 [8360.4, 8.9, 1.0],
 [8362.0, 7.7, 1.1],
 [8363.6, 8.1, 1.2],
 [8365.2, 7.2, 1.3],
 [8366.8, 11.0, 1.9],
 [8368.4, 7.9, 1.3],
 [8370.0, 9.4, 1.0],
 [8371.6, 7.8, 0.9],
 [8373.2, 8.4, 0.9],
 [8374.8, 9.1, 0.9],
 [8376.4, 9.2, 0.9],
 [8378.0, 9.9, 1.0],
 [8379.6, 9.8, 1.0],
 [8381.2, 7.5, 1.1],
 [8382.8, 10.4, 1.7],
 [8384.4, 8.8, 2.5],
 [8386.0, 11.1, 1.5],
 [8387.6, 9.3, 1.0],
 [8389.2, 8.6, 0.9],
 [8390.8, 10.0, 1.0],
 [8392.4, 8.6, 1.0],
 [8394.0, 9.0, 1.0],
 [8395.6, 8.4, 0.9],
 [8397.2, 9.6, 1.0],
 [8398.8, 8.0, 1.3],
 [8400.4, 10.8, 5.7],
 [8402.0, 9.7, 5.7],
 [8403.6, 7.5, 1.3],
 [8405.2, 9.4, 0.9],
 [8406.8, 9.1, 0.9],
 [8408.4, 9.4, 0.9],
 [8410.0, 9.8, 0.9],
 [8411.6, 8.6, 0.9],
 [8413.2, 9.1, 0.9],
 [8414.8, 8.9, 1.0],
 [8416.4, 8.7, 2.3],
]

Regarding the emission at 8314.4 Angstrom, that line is Halpha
